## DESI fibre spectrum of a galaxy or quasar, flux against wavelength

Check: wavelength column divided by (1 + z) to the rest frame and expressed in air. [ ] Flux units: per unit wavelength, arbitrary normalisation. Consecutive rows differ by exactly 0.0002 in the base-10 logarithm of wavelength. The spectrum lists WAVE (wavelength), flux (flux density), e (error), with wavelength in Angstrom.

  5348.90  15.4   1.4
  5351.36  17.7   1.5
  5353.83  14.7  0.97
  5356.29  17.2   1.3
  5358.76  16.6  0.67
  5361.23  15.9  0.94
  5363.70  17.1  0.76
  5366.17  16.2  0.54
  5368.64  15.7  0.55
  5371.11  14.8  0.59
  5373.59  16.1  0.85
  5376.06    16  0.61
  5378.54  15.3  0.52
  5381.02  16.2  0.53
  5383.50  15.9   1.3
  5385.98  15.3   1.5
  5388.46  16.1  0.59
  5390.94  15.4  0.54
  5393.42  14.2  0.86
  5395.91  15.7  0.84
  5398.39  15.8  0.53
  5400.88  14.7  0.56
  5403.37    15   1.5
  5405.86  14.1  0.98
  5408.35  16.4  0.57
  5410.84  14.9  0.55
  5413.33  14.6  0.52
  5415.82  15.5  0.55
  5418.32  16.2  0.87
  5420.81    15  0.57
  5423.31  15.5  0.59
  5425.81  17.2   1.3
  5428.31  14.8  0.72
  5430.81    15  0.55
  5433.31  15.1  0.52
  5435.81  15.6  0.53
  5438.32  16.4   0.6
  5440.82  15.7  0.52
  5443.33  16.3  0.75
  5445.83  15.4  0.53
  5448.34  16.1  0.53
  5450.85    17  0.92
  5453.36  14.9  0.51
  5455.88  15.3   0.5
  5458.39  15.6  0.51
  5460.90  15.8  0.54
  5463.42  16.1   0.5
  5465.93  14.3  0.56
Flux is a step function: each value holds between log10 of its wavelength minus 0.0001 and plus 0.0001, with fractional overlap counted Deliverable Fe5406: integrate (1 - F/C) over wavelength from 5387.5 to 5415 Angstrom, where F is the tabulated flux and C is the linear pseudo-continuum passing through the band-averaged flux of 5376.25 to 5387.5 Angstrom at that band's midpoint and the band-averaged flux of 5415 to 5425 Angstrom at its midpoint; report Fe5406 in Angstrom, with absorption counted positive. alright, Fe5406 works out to 0.9 Angstrom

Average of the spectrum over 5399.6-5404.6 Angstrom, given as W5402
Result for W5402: 14.8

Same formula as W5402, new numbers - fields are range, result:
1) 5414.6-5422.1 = 15.6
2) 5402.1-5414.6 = 15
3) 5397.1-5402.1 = 15.3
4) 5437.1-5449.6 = 16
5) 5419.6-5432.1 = 15.5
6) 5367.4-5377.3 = 15.7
